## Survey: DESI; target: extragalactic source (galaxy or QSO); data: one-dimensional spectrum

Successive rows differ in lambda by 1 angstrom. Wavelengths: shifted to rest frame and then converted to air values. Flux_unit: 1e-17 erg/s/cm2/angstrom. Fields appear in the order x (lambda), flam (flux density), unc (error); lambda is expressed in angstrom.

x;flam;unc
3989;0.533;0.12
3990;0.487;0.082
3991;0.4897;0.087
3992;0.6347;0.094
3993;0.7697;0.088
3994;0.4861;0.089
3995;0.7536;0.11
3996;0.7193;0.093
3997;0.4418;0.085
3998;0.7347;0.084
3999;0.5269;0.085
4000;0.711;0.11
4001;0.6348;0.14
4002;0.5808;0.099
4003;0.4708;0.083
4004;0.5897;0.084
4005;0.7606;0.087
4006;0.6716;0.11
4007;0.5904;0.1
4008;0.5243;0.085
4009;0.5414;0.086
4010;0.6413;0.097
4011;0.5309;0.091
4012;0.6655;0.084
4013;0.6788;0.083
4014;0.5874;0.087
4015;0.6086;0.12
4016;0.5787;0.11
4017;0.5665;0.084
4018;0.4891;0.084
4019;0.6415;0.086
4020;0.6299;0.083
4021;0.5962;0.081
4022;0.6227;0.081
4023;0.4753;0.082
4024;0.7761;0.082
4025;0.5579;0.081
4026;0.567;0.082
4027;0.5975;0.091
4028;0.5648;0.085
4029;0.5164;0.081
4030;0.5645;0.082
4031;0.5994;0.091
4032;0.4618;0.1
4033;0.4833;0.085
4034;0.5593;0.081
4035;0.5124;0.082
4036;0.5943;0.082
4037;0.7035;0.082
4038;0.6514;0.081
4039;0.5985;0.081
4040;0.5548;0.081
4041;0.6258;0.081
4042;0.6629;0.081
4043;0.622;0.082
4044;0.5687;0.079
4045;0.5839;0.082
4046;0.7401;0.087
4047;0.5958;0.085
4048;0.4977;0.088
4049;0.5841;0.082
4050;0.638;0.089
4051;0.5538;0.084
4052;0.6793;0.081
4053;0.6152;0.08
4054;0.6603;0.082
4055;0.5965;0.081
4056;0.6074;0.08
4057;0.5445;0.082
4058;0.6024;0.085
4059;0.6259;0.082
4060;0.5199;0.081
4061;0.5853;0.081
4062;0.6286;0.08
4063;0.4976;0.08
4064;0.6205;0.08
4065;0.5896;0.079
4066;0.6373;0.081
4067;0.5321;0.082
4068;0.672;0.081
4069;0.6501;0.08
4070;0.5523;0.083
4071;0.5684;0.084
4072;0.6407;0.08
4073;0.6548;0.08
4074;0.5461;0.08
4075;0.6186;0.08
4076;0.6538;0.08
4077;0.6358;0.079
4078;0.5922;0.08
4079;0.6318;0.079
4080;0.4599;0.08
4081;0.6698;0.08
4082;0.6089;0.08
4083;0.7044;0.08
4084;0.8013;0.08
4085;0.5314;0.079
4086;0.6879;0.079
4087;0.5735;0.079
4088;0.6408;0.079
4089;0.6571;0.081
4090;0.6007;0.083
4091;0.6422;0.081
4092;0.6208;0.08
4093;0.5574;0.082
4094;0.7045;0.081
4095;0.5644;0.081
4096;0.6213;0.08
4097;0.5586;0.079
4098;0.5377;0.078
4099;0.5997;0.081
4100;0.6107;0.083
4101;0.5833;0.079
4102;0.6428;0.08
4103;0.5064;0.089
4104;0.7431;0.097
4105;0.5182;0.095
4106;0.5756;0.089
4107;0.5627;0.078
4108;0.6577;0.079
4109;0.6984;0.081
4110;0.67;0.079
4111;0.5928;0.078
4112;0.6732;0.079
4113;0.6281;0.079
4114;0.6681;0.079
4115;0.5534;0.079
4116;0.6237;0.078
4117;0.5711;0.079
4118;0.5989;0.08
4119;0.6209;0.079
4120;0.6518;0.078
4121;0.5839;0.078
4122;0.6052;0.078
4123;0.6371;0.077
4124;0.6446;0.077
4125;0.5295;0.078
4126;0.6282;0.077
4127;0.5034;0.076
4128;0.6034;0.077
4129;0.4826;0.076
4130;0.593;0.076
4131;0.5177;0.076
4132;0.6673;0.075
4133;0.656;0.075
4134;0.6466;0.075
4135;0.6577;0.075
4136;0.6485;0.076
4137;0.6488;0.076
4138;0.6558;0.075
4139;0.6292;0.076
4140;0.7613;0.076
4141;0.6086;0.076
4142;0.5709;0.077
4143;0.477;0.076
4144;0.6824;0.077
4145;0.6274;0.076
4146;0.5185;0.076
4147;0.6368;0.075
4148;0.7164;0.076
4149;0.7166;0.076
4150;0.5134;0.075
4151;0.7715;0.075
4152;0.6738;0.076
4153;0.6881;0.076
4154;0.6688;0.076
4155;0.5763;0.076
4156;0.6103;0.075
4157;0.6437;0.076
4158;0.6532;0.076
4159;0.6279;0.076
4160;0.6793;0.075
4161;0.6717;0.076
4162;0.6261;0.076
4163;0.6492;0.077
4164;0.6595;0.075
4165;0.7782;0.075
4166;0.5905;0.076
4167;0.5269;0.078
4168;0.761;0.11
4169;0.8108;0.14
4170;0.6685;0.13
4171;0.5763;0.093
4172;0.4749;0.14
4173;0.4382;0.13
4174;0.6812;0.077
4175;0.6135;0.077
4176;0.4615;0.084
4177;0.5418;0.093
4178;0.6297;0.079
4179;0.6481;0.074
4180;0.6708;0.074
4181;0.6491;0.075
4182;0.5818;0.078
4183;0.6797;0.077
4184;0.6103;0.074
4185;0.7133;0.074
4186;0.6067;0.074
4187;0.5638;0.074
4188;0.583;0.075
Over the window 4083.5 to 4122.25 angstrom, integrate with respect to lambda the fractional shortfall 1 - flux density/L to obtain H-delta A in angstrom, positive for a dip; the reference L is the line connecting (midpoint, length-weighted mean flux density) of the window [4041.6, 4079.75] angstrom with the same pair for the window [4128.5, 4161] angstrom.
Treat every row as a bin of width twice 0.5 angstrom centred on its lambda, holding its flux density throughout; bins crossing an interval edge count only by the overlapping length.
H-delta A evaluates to 0.1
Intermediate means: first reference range 0.604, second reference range 0.633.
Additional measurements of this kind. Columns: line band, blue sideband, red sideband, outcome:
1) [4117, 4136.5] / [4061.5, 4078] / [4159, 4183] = 0.5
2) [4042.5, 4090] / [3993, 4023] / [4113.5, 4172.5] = 0.4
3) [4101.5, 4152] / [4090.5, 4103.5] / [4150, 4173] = 0.1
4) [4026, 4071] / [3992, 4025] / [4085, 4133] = 1.3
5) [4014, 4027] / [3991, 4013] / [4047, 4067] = 0.3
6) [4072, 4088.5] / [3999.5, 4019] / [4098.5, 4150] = -0.4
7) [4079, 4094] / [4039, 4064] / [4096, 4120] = -0.6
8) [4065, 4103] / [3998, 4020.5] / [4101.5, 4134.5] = -0.4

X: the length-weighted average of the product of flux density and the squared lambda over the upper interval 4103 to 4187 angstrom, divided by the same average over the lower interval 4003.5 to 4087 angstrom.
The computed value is 1.1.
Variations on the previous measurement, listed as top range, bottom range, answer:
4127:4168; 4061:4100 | 1.07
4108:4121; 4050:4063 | 1.08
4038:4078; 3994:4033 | 1.04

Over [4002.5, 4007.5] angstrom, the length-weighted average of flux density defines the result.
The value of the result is 0.617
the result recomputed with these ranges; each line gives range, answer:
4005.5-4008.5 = 0.595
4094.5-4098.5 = 0.571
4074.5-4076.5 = 0.636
